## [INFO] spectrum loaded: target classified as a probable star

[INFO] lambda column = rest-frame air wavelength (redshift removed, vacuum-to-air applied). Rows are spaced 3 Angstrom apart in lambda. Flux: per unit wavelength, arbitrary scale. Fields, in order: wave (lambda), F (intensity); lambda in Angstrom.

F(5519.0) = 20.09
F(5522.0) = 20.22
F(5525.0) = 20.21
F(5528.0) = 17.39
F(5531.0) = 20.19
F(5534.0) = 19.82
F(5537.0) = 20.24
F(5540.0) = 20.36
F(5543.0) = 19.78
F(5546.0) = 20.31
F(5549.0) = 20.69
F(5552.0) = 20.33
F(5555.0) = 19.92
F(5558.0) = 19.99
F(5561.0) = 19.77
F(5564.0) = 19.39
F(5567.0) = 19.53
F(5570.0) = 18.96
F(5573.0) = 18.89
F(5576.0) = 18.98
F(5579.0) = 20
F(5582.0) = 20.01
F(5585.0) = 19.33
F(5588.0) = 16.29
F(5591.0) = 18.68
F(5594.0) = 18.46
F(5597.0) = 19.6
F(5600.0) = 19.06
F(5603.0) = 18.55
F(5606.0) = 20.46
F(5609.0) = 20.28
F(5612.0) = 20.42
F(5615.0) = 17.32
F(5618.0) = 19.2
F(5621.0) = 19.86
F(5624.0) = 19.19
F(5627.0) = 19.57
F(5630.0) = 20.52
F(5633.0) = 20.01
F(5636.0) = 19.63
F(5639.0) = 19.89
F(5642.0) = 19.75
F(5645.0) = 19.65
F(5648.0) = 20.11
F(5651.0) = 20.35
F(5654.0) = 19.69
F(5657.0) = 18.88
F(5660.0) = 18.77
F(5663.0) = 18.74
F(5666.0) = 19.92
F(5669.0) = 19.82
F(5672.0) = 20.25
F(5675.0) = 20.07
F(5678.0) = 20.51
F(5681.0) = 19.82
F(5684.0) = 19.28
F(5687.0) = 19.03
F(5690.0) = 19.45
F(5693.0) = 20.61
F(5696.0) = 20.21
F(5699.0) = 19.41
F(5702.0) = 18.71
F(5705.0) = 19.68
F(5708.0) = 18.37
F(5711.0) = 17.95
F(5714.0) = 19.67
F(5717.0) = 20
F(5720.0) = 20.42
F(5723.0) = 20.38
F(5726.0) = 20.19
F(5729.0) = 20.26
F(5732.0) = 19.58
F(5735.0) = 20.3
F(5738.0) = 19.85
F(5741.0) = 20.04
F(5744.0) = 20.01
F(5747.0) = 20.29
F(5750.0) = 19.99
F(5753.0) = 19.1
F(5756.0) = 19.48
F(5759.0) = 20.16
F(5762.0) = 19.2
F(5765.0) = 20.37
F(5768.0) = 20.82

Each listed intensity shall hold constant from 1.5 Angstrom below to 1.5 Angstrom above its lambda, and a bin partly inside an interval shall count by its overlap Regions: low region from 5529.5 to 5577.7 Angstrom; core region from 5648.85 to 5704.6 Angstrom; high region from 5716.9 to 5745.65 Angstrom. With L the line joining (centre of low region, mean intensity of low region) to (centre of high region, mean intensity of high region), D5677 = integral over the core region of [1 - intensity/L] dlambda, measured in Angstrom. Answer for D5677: 1.0 Angstrom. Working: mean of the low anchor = 19.8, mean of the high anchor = 20.1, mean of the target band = 19.6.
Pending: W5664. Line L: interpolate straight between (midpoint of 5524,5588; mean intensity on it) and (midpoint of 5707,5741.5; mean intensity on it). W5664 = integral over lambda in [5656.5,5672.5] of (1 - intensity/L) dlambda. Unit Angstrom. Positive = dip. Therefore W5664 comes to 0.3 Angstrom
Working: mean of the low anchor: 19.6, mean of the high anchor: 19.8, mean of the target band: 19.4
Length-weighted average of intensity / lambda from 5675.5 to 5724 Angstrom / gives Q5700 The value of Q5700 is 19.6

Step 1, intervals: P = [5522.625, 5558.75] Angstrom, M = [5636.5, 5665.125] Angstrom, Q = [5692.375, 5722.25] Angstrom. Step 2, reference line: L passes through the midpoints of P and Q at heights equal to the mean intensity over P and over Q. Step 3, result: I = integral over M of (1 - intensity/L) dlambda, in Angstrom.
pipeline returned 0.14 Angstrom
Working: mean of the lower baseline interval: 19.9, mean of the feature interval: 19.5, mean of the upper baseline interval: 19.5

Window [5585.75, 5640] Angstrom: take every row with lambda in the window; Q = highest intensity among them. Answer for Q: 20.52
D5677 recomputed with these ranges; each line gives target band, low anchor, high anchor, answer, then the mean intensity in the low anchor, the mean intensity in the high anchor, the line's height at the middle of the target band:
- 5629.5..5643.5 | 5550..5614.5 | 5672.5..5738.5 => -0.3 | 19.4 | 19.7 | 19.5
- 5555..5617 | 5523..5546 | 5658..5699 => 1.7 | 19.8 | 19.7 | 19.7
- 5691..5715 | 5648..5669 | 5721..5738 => 0.7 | 19.5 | 20.1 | 19.9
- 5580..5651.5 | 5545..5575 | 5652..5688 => 0.9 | 19.8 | 19.6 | 19.7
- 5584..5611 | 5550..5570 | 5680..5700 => 1.0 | 19.8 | 19.7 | 19.8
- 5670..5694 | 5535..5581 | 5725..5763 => 0.0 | 19.8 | 19.9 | 19.9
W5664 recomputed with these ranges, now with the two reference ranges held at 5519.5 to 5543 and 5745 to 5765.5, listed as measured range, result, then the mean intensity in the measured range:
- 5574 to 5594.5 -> 1.0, 18.8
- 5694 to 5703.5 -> 0.1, 19.5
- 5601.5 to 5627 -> 0.5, 19.4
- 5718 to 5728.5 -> -0.3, 20.3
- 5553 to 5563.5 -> 0.0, 19.9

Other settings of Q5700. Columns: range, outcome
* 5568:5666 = 19.4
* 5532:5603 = 19.5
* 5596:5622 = 19.4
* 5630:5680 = 19.8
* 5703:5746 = 19.8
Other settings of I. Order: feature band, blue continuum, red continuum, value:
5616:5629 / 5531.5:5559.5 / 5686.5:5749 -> 0.4 Angstrom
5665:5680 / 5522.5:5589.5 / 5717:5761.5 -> -0.2 Angstrom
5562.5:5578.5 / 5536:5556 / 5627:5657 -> 0.8 Angstrom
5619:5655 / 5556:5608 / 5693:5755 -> -0.8 Angstrom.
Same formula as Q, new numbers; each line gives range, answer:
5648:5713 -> 20.61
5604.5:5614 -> 20.46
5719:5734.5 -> 20.42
